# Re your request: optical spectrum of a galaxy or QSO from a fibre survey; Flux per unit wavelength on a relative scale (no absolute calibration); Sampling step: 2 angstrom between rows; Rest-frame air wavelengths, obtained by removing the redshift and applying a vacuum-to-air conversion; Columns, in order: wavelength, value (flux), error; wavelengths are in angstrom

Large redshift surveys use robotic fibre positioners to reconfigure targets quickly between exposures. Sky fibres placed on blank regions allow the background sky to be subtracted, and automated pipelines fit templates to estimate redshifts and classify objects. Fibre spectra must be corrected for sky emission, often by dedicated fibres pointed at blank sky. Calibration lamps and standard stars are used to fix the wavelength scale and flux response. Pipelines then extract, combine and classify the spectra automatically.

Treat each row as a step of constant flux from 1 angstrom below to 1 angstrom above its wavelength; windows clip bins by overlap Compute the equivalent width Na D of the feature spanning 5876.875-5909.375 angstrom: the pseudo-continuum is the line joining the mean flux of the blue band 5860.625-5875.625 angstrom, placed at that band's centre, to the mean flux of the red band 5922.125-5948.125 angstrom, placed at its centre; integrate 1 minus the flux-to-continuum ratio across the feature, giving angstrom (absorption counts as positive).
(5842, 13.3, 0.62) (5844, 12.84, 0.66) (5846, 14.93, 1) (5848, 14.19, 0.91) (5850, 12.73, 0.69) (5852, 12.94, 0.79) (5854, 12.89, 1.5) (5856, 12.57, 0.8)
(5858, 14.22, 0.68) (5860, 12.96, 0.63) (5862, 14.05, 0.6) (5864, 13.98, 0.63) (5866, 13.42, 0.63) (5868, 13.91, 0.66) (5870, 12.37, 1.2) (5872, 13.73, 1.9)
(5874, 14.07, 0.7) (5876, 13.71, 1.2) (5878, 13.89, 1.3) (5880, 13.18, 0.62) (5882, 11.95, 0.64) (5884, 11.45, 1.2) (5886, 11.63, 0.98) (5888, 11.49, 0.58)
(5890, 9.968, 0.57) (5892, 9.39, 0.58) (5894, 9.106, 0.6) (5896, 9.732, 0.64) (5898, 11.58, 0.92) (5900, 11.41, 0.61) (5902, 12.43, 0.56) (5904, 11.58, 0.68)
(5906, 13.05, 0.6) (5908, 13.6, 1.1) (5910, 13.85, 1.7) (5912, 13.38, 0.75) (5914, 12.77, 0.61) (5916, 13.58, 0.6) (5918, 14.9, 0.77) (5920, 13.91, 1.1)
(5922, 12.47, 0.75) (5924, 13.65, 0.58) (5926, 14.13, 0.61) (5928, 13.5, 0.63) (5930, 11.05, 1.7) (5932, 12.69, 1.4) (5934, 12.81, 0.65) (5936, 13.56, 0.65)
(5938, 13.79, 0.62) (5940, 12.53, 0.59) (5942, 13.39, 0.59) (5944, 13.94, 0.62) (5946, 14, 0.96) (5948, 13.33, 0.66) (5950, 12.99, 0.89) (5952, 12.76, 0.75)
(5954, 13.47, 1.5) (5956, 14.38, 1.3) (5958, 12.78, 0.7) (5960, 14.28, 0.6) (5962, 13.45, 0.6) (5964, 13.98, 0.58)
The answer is 4.48 angstrom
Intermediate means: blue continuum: 13.6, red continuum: 13.2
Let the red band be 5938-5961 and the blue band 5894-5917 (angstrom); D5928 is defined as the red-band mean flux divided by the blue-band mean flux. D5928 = 1.1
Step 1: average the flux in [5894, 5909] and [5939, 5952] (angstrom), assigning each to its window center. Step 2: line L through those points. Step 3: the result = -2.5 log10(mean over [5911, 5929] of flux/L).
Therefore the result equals -0.10 mag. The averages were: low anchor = 11.7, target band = 13.6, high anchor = 13.3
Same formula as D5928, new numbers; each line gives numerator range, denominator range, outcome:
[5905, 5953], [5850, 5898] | 1.07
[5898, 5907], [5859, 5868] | 0.88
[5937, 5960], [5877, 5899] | 1.20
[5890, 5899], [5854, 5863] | 0.74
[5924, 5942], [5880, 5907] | 1.17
